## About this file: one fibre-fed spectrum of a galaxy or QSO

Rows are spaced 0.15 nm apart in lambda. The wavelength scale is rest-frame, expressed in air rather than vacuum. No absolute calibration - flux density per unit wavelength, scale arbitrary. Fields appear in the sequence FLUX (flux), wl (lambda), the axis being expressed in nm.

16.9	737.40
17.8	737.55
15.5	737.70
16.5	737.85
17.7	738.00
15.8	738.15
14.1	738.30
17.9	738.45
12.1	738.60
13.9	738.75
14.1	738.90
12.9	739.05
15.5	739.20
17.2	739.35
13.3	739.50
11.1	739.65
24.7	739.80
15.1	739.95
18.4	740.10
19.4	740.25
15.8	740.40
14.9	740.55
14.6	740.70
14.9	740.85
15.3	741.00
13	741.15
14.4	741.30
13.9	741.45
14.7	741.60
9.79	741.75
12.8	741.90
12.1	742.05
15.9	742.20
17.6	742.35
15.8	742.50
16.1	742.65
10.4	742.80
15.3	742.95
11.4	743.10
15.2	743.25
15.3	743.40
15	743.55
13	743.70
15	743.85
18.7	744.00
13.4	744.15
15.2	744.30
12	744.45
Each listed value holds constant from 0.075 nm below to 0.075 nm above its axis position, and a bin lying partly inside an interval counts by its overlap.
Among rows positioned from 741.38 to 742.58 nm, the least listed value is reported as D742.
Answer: 9.79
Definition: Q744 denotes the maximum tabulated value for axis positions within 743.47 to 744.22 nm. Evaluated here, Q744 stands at 18.7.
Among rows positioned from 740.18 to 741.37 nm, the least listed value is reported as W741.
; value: 13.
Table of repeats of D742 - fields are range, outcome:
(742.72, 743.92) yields 10.4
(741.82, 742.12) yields 12.1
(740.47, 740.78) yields 14.6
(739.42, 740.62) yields 11.1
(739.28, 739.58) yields 13.3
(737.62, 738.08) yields 15.5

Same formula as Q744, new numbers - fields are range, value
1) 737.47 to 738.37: 17.8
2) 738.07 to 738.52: 17.9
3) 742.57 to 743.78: 16.1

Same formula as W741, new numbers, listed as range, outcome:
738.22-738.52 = 14.1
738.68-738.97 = 13.9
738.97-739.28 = 12.9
